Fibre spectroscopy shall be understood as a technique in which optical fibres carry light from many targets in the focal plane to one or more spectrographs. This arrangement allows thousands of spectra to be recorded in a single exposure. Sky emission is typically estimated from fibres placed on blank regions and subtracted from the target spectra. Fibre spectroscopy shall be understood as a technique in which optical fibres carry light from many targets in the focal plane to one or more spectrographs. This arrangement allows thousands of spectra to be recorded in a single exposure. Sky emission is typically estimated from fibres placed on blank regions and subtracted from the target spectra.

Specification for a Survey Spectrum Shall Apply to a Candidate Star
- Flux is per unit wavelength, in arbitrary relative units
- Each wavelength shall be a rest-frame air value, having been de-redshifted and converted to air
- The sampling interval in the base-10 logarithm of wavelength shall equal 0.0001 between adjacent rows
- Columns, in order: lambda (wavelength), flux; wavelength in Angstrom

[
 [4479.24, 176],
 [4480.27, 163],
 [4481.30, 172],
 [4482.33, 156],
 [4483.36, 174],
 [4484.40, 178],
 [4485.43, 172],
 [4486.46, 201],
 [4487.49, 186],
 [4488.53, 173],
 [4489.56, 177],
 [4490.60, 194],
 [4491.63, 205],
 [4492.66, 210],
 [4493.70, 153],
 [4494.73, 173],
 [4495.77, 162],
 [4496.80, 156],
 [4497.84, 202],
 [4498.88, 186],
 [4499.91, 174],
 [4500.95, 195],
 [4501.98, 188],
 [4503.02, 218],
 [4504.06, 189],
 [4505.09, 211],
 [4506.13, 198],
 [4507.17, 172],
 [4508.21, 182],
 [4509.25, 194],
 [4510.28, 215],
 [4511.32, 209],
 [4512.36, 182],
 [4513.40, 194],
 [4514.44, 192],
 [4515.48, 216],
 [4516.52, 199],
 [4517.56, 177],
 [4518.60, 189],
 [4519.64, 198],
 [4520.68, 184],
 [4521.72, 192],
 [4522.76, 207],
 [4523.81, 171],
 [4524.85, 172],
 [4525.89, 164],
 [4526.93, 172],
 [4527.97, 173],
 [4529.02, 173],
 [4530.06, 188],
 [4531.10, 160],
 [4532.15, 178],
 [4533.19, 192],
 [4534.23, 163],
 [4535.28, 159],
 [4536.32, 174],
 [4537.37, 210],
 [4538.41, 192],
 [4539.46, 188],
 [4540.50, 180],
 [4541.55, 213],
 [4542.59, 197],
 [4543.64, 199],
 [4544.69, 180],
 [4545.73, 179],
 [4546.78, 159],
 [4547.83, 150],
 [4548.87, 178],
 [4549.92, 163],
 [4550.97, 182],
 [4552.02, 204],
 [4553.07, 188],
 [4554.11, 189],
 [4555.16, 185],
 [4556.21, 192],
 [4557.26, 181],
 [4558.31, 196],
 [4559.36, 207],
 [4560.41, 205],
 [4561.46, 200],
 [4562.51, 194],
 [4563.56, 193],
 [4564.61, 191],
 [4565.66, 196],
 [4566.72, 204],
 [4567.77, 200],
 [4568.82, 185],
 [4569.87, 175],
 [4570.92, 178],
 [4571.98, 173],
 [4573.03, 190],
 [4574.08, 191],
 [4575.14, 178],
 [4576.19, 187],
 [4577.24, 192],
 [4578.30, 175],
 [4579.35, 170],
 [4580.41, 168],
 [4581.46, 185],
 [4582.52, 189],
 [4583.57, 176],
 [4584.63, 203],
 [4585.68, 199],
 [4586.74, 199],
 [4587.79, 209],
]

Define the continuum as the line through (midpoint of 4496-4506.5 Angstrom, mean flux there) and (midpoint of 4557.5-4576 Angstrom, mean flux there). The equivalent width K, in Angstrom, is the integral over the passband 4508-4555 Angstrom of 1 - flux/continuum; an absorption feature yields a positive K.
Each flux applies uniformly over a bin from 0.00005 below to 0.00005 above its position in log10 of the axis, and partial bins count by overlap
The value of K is 1.5 Angstrom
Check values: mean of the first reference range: 191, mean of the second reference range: 191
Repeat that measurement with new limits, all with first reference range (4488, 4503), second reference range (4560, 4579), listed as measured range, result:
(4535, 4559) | 0.33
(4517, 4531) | 0.34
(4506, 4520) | -0.71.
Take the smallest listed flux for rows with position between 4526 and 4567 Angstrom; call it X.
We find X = 150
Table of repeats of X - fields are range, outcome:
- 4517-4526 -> 164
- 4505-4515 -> 172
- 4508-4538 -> 159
